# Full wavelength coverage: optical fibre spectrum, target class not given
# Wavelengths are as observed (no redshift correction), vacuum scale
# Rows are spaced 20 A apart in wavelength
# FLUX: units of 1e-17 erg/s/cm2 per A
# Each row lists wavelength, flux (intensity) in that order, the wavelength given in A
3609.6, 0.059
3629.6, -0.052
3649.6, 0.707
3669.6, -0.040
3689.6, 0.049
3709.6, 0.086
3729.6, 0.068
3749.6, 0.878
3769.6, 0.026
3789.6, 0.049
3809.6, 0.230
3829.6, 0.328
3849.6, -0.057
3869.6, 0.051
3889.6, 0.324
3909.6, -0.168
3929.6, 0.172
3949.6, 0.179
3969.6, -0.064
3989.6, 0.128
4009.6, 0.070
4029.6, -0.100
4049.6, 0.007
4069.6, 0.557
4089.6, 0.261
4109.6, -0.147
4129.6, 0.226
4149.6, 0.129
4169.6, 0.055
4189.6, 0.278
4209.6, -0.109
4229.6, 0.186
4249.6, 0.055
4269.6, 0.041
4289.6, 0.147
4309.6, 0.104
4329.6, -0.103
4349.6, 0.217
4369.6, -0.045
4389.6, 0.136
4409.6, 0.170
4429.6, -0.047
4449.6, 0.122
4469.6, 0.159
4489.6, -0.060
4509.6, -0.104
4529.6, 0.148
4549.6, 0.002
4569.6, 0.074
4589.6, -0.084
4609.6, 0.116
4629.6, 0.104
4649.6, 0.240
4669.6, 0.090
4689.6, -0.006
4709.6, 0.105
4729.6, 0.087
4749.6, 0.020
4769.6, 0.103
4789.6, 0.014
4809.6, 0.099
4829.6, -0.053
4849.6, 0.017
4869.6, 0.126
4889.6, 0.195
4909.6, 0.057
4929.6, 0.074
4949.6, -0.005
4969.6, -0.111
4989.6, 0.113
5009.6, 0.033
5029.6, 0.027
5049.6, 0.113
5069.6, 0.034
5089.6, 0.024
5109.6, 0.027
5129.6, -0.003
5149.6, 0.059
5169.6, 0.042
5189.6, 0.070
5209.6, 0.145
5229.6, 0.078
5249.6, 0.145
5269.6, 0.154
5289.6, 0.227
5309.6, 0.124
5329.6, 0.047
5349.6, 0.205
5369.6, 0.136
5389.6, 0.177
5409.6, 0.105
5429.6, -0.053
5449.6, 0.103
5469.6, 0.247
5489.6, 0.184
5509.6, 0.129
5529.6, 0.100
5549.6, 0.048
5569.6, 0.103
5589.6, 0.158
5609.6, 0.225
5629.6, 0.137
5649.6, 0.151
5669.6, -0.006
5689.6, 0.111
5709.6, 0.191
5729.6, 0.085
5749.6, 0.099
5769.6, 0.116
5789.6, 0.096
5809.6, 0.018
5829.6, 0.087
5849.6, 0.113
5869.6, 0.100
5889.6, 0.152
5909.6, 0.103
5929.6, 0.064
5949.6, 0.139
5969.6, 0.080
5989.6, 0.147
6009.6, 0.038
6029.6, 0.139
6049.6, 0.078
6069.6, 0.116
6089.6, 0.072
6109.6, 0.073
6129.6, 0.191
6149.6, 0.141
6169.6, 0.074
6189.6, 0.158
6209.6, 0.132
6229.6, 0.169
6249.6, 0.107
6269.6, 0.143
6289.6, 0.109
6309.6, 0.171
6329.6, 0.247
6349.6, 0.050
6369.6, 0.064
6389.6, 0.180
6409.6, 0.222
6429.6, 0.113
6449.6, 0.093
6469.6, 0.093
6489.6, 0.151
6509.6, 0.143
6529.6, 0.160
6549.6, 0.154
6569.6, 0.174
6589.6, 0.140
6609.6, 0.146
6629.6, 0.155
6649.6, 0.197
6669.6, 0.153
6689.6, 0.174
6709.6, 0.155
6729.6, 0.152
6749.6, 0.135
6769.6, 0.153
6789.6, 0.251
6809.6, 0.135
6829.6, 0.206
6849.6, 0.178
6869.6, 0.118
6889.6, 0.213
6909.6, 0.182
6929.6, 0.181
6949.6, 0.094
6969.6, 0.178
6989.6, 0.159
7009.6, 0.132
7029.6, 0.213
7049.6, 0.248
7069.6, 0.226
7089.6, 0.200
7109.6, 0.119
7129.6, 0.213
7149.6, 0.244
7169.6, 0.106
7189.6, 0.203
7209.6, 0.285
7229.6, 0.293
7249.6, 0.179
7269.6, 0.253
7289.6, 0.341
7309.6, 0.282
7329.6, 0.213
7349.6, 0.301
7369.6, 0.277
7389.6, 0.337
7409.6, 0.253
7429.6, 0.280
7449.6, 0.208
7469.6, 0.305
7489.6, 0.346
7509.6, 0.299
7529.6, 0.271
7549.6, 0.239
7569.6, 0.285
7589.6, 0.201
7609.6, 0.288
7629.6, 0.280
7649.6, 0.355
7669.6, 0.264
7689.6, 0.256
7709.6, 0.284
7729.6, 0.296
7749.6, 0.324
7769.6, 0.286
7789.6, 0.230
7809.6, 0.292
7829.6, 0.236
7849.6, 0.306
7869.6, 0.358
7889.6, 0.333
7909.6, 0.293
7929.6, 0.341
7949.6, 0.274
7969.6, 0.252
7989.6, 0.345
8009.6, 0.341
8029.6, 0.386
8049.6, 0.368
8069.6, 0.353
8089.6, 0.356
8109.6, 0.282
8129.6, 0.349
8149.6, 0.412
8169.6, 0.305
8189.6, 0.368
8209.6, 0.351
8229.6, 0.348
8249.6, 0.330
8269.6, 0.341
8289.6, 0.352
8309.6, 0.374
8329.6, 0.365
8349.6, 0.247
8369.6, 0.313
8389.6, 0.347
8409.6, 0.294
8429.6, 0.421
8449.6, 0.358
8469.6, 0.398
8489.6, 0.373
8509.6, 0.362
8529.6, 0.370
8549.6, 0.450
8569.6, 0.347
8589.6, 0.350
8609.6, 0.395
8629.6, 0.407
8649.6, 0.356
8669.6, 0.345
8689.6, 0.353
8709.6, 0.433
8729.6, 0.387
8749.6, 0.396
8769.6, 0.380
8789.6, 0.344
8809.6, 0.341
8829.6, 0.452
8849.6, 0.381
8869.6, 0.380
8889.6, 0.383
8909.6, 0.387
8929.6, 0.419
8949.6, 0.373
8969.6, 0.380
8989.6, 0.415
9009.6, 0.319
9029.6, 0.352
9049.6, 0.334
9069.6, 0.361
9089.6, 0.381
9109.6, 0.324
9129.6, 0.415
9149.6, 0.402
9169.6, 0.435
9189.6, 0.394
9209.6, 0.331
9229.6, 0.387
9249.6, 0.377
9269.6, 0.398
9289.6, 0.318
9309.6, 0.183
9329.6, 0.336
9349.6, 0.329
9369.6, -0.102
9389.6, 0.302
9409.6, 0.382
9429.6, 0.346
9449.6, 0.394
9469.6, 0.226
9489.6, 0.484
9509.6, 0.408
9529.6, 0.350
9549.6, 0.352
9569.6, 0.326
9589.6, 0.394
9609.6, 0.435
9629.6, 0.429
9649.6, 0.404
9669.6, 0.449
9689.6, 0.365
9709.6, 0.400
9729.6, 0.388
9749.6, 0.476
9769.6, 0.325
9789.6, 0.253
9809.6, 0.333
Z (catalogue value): 0.81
